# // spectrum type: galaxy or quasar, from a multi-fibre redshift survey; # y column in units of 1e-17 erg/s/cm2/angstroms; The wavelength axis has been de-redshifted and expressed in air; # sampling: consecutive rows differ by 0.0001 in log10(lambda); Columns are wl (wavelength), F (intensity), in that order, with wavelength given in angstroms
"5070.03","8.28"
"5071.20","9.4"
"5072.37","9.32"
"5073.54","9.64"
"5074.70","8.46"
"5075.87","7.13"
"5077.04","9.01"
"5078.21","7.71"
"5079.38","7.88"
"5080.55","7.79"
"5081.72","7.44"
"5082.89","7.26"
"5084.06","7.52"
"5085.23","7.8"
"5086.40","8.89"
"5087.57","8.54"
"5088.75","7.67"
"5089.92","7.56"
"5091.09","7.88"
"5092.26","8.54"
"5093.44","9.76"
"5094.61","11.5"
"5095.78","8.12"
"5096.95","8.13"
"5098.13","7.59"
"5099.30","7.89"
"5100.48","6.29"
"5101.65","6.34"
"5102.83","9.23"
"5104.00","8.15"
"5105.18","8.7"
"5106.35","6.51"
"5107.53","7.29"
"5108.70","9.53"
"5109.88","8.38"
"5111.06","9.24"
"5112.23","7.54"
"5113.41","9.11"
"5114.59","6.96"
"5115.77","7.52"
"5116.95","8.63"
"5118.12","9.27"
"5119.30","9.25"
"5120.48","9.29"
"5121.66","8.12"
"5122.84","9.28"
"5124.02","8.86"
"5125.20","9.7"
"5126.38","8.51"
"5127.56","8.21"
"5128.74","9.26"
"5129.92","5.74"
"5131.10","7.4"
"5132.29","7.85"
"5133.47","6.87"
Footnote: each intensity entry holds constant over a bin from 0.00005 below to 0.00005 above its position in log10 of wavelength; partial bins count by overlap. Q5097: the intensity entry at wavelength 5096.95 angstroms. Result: 8.13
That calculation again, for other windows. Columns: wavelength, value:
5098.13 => 7.59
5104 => 8.15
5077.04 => 9.01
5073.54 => 9.64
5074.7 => 8.46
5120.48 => 9.29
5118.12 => 9.27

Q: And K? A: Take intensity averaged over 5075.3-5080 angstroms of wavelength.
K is 7.93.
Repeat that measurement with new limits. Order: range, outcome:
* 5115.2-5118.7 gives 8.49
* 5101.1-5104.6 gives 7.91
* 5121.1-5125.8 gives 8.99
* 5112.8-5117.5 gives 8.03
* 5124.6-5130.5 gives 8.29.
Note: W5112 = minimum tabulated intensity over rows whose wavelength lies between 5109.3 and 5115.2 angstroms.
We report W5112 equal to 6.96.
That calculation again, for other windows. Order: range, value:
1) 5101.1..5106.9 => 6.34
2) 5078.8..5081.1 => 7.79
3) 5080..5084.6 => 7.26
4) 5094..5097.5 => 8.12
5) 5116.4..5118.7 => 8.63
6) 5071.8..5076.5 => 7.13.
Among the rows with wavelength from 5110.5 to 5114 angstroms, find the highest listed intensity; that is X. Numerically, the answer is 9.24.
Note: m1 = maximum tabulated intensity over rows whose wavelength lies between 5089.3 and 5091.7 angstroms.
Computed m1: 7.88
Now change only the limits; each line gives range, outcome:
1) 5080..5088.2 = 8.89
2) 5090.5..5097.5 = 11.5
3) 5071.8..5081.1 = 9.64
